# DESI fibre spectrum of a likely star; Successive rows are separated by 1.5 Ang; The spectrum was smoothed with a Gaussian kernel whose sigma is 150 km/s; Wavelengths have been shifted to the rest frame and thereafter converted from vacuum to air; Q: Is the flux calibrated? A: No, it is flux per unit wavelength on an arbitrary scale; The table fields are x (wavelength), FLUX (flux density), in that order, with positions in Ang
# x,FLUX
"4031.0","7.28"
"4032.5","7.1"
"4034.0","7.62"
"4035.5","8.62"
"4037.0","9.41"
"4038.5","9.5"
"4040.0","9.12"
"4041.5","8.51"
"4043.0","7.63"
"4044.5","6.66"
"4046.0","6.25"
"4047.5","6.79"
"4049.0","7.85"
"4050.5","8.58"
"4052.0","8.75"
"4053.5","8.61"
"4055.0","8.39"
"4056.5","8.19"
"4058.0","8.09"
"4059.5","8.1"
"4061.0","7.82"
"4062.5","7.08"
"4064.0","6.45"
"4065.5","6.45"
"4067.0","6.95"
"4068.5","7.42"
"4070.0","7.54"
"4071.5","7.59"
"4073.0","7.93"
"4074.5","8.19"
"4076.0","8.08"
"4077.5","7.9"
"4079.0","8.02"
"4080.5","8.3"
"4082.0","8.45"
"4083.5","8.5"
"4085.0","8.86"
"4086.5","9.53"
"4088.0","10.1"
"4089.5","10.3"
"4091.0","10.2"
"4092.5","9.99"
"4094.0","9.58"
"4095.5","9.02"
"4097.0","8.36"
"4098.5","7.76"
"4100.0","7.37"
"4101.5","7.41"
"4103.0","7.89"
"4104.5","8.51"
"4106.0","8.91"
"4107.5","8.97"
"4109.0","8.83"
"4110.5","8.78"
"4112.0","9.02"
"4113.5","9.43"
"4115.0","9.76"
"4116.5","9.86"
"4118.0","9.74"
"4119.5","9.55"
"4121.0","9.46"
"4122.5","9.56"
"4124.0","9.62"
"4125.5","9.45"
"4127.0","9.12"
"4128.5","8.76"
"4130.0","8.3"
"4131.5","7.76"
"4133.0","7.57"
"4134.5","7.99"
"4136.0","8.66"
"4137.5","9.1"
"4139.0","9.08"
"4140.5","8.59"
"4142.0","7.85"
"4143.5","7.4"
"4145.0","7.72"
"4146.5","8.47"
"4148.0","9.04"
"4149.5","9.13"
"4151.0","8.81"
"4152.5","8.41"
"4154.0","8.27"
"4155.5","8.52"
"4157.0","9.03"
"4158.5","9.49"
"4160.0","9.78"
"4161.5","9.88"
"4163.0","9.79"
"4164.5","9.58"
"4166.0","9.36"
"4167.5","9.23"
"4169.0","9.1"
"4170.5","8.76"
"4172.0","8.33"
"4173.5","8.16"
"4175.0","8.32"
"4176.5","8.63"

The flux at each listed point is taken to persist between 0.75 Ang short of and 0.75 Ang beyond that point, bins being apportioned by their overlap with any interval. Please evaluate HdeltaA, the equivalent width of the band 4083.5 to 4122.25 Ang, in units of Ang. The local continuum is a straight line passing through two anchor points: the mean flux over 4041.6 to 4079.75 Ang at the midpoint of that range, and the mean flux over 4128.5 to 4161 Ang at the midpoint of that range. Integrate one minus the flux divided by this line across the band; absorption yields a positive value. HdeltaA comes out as -4.68 Ang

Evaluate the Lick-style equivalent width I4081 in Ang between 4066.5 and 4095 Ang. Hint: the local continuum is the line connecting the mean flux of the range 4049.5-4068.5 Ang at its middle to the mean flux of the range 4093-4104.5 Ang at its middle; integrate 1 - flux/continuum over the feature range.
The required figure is -2.0 Ang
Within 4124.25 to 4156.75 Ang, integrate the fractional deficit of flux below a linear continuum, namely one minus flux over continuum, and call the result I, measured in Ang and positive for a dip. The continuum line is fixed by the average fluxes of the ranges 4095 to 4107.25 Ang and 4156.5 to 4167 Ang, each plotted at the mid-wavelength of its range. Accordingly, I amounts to 2.0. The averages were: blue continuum 8.17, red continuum 9.56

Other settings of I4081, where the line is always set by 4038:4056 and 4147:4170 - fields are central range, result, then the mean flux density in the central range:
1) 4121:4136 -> 0.22 Ang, 8.72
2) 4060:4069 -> 1.27 Ang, 7.05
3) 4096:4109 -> 0.59 Ang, 8.2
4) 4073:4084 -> 0.22 Ang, 8.18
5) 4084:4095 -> -1.67 Ang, 9.75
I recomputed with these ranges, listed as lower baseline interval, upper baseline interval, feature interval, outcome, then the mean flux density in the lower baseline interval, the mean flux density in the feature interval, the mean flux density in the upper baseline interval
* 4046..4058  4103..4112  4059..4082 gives 1.9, 8.04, 7.61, 8.74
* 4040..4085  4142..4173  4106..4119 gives -1.4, 7.8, 9.28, 8.87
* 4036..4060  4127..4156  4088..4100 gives -1.4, 8.16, 9.24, 8.41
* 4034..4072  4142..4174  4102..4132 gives -2.1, 7.85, 9.06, 8.85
